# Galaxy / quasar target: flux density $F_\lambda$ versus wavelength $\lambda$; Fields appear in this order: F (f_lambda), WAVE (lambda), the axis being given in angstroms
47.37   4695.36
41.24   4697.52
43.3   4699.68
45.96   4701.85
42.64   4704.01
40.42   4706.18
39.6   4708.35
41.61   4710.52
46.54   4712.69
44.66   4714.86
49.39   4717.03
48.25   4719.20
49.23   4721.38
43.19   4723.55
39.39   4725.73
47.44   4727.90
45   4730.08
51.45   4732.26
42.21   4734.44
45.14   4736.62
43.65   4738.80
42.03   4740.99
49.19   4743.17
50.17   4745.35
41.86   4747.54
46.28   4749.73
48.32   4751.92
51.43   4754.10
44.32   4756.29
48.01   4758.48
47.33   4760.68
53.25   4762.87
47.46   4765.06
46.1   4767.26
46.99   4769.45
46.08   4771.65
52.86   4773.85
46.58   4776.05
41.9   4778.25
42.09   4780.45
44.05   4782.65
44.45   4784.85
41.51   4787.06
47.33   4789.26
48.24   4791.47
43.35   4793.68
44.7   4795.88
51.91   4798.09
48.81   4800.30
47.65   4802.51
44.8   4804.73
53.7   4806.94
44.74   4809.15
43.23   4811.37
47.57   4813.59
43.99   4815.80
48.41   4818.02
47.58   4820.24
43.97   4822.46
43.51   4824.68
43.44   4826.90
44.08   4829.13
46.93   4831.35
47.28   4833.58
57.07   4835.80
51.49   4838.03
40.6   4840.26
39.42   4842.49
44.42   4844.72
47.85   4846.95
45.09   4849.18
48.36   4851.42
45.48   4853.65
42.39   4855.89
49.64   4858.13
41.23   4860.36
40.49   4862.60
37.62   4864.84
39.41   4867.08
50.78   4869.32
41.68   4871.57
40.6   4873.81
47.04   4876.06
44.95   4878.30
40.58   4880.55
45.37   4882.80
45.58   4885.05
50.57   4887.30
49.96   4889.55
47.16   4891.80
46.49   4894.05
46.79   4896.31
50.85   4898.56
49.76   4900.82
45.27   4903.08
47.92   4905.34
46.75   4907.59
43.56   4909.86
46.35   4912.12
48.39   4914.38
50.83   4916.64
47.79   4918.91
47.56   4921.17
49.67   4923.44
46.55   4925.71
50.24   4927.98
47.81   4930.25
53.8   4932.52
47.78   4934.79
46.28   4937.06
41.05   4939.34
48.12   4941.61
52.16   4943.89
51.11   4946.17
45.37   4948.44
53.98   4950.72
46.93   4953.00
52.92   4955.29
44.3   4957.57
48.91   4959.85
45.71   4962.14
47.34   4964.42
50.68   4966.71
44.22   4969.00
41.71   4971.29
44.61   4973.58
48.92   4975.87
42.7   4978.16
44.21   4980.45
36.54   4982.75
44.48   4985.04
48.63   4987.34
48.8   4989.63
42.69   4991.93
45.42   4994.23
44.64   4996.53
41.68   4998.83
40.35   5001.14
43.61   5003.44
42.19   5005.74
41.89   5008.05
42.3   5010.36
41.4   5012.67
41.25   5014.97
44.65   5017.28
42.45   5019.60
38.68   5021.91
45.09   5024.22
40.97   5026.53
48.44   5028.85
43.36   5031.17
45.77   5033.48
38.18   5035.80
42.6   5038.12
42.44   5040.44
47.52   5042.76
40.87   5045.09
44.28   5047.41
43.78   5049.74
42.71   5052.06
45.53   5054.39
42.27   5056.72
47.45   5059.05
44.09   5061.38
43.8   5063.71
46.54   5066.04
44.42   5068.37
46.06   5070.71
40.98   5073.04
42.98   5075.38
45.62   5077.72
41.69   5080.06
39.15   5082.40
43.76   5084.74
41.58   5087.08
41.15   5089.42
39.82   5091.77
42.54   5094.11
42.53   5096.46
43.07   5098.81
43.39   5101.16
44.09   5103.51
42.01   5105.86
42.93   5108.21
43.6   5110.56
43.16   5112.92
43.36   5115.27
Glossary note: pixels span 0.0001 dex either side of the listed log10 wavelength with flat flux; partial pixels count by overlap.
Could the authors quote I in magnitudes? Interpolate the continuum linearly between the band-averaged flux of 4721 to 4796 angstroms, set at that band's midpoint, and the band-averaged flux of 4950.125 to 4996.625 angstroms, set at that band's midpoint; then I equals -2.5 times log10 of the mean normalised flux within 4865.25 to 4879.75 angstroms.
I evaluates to 0.06 mag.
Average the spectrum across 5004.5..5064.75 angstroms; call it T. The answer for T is 43.2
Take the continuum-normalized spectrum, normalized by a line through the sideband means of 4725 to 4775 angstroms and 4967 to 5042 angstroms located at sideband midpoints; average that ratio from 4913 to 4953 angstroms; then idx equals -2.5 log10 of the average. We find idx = -0.10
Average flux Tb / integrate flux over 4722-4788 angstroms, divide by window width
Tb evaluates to 46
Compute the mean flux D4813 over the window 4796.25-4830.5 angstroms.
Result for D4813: 46.5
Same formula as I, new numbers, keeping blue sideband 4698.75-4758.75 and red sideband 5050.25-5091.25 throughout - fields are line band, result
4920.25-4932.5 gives -0.11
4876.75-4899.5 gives -0.06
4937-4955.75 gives -0.10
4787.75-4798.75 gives -0.04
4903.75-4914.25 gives -0.05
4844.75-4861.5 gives -0.02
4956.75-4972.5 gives -0.05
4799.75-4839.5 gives -0.05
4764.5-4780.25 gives -0.03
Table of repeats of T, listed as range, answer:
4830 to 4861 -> 46.3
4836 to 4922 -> 45.8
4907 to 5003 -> 46.7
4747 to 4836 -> 46.6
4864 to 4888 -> 44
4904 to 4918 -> 47.3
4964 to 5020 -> 43.9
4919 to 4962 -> 48.5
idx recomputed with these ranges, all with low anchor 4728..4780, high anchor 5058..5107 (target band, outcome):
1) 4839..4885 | 0.05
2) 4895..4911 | -0.05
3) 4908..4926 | -0.06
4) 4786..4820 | -0.01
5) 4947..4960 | -0.10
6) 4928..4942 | -0.07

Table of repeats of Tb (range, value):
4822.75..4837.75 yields 47.1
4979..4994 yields 44.3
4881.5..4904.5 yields 47.7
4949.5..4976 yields 47.4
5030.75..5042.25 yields 42.7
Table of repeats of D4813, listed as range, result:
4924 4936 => 49.2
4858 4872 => 42.6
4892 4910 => 47.4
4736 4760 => 46.4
